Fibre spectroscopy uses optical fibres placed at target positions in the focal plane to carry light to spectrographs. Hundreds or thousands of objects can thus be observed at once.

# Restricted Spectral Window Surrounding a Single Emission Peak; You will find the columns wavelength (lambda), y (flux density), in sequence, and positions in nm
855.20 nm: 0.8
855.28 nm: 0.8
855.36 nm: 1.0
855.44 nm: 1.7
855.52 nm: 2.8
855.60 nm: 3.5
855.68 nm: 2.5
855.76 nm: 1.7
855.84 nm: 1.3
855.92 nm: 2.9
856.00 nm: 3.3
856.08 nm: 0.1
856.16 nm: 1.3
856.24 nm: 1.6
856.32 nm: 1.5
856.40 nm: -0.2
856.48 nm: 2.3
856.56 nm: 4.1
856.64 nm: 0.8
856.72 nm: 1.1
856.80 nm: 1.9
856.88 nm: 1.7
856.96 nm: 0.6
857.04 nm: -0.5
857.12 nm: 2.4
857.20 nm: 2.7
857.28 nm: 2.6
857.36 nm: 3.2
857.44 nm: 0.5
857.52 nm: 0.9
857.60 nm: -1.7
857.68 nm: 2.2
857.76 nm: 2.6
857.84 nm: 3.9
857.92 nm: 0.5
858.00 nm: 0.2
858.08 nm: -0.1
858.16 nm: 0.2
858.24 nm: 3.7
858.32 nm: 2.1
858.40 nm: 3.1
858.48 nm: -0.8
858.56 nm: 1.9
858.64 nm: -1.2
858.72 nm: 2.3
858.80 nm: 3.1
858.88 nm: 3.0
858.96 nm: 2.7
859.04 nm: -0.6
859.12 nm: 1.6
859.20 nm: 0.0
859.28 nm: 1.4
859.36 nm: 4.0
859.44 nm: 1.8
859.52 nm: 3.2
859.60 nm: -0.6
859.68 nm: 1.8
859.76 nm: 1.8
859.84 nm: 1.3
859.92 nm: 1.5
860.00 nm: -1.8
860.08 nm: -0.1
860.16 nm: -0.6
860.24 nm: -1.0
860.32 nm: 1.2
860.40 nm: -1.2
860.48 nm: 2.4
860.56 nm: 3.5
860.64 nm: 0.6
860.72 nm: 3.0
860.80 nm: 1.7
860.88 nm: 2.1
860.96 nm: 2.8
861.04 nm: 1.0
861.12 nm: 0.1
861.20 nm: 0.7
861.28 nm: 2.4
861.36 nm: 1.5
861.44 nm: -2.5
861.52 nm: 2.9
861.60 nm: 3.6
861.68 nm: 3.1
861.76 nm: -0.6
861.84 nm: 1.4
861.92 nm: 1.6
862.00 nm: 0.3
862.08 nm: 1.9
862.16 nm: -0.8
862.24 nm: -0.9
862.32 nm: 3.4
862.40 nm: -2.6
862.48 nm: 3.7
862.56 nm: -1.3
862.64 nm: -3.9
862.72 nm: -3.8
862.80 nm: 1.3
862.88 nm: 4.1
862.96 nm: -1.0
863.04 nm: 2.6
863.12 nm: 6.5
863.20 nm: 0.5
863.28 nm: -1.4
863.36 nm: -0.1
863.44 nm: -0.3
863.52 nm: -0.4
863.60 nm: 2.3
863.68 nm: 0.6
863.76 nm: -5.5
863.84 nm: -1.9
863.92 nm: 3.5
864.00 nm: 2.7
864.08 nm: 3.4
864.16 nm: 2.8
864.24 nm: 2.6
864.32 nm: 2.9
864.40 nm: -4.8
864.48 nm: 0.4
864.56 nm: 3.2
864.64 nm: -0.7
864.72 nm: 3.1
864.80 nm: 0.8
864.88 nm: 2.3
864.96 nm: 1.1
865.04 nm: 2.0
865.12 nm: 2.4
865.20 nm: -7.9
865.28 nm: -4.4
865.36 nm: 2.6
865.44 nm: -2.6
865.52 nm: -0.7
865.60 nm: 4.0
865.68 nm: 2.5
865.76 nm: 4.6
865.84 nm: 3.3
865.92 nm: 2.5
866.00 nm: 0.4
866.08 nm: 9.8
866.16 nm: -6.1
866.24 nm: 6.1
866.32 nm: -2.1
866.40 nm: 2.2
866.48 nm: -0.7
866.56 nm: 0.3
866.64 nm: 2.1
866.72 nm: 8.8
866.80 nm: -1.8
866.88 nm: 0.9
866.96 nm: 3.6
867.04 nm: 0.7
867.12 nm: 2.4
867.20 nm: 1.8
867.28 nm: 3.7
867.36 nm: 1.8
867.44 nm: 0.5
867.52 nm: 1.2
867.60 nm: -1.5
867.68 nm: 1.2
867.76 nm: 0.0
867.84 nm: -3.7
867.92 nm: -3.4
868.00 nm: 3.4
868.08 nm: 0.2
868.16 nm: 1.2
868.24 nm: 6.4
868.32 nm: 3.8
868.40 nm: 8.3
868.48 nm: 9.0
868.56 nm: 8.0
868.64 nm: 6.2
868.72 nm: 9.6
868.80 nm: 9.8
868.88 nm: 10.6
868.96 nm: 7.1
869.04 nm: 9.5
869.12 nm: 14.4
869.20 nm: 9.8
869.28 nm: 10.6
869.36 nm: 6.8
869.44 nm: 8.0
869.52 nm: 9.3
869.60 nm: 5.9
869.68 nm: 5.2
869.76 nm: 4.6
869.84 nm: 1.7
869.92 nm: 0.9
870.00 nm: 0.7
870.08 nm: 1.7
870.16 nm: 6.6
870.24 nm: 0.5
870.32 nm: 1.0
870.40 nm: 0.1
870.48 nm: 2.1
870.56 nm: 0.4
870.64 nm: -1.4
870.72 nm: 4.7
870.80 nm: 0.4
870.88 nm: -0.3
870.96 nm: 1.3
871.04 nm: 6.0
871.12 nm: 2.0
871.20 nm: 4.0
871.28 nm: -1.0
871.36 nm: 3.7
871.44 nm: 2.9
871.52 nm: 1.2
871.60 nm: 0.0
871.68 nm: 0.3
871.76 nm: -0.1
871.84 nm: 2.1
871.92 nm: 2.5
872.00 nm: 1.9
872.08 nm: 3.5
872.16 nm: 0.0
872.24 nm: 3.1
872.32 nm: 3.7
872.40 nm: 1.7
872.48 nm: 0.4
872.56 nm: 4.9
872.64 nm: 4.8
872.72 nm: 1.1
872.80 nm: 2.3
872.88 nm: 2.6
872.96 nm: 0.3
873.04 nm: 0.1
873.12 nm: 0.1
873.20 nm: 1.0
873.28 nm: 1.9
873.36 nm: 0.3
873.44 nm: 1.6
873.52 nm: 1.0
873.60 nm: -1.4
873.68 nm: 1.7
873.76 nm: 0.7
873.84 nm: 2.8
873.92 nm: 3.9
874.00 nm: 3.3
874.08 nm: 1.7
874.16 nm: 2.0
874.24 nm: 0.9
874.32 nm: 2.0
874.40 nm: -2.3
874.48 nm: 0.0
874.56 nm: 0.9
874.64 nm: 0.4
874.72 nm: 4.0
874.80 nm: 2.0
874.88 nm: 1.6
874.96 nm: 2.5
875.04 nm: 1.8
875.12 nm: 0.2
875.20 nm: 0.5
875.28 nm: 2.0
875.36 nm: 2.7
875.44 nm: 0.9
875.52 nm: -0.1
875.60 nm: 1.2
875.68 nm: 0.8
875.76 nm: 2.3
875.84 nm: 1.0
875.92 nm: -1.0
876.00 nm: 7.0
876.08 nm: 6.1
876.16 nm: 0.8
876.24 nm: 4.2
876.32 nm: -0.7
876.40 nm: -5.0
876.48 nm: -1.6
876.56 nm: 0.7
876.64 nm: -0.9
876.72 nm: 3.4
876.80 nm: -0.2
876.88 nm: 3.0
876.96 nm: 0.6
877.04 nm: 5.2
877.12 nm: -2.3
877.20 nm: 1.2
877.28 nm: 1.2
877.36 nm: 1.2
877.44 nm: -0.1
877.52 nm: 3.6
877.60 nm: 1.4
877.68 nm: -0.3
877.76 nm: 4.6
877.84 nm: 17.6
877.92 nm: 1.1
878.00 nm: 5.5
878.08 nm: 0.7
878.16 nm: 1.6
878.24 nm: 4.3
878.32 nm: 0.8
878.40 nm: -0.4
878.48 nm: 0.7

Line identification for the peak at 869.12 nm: [O II] 3727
